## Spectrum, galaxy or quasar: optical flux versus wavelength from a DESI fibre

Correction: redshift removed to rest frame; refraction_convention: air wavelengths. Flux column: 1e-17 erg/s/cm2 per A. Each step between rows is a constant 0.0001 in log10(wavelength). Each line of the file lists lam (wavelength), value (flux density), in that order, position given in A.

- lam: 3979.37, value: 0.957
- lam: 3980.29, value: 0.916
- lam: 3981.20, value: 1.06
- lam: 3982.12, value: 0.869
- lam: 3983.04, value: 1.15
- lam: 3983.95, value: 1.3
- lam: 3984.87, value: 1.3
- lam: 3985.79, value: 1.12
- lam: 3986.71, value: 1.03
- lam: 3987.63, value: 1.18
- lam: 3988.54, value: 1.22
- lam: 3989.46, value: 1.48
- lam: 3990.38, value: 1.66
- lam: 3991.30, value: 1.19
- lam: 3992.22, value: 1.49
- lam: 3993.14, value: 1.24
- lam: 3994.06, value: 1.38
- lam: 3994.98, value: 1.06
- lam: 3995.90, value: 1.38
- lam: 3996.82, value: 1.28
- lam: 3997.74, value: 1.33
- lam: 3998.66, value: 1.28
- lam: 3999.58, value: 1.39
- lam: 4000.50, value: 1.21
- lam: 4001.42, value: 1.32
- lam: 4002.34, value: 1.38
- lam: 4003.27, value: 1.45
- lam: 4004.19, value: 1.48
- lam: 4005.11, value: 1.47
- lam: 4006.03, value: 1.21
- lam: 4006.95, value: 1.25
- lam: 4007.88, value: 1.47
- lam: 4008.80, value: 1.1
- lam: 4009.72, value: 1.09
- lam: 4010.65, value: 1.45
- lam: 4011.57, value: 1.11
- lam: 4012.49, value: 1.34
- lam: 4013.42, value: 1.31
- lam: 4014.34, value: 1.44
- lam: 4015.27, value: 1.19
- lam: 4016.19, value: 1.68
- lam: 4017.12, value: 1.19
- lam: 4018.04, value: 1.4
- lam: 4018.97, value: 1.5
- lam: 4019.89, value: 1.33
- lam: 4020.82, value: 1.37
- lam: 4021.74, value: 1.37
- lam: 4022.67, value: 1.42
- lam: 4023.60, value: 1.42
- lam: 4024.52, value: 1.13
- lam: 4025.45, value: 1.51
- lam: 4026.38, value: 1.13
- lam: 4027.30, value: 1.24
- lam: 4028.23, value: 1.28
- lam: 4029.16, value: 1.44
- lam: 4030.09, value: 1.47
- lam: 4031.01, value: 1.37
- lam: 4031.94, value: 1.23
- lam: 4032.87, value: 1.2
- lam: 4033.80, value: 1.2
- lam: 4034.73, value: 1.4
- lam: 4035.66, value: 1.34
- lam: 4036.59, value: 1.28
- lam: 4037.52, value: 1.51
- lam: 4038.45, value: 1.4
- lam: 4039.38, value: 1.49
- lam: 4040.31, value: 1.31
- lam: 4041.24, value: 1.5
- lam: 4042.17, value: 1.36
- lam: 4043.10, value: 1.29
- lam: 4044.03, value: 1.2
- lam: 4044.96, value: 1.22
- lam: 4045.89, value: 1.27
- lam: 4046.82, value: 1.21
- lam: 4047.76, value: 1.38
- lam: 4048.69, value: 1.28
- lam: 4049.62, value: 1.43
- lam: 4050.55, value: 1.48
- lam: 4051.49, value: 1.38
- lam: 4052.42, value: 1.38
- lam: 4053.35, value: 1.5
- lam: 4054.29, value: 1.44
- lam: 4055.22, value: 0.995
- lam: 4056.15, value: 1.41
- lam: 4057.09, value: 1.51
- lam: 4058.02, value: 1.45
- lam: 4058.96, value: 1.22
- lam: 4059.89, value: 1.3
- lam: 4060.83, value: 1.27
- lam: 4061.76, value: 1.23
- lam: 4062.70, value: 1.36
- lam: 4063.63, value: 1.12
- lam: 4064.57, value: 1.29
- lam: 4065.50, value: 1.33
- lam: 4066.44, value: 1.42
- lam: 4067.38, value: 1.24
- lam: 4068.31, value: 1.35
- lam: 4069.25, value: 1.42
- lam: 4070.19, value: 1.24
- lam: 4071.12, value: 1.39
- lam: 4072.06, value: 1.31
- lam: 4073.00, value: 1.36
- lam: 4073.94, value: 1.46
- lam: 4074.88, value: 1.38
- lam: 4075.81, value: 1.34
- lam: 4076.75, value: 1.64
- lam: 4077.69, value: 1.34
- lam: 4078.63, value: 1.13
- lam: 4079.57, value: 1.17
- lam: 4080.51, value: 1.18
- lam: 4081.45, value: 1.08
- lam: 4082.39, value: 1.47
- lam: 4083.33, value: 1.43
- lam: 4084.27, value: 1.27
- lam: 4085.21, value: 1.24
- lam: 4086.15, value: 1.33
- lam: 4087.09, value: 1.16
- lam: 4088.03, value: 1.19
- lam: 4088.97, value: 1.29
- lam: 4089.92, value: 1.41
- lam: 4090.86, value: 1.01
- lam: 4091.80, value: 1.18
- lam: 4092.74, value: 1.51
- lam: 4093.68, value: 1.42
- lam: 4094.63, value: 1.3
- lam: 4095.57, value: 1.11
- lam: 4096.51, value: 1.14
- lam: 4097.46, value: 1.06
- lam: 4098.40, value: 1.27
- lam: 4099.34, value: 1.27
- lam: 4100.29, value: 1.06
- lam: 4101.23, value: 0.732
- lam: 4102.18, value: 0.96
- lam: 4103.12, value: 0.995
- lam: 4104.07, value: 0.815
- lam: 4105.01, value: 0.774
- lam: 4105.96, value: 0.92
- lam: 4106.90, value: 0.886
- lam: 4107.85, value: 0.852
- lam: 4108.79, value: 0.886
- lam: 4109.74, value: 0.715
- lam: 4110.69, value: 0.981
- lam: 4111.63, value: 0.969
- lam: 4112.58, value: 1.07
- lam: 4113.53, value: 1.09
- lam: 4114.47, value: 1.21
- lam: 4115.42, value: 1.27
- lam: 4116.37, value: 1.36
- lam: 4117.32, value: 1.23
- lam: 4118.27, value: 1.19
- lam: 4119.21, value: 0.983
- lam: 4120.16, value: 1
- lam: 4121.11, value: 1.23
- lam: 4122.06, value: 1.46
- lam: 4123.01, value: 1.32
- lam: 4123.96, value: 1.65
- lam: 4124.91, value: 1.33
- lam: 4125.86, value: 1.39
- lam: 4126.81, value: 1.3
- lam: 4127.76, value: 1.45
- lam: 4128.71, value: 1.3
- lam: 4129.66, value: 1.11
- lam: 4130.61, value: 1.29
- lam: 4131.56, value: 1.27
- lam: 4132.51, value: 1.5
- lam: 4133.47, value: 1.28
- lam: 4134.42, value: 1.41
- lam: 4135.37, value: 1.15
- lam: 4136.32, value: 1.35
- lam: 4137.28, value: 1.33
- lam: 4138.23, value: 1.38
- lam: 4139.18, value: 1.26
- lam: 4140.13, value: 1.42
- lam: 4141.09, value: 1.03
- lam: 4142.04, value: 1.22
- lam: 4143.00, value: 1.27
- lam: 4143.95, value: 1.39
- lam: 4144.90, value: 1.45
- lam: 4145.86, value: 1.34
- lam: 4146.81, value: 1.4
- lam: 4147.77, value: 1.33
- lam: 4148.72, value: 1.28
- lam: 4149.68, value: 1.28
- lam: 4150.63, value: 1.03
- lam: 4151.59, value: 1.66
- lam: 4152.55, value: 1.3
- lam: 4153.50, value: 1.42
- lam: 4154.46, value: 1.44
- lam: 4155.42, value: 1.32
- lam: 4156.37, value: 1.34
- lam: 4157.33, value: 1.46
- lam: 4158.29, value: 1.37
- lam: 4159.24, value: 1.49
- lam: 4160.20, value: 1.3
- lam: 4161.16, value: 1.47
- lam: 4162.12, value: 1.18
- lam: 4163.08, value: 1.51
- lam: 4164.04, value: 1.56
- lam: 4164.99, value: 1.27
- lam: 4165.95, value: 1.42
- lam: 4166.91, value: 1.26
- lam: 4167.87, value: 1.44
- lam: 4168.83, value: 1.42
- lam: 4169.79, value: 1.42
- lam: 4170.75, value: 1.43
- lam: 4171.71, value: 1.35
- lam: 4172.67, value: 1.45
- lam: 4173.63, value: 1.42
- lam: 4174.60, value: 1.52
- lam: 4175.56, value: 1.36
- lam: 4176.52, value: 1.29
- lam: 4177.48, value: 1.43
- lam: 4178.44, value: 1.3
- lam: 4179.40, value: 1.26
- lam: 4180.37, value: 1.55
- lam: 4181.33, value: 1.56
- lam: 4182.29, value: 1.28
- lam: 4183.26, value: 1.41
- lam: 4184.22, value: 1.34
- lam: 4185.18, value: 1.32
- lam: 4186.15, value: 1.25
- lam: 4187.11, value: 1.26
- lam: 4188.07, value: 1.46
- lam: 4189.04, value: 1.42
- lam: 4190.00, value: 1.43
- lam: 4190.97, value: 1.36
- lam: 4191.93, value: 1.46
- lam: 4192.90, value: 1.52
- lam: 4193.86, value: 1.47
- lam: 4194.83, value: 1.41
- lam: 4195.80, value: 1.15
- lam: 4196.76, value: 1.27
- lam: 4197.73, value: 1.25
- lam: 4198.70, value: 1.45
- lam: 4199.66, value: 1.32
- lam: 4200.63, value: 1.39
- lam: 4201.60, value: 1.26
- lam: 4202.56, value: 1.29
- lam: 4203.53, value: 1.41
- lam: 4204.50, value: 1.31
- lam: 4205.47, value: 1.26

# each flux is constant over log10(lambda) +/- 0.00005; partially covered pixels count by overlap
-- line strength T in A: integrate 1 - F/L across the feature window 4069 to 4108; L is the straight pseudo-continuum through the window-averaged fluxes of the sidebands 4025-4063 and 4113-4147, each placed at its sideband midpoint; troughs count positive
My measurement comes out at 3.3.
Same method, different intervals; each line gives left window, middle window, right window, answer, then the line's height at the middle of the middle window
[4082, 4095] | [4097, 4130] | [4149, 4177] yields 5.3 A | 1.33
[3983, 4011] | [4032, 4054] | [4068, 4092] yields -0.8 A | 1.3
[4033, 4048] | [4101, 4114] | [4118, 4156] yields 4.1 A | 1.32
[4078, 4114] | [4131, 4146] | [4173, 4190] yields -0.8 A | 1.25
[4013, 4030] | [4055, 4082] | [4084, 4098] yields -0.7 A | 1.28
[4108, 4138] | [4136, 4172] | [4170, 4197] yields -1.4 A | 1.31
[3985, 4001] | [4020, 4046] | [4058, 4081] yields -0.6 A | 1.3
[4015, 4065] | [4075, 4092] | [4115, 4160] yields 0.7 A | 1.33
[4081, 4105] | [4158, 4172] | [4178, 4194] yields -0.5 A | 1.34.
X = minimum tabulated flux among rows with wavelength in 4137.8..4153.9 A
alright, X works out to 1.03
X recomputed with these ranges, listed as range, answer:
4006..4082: 0.995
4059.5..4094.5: 1.01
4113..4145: 0.983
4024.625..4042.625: 1.13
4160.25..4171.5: 1.18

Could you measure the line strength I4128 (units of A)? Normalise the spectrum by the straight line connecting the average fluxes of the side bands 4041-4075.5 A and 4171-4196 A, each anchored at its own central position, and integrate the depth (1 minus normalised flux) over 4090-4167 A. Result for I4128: 7.2 A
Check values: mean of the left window 1.33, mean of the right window 1.39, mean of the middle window 1.24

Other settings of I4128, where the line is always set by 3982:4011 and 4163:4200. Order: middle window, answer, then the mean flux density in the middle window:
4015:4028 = -0.5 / 1.35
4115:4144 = 1.4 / 1.29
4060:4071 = 0.2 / 1.3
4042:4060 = -0.2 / 1.34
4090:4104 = 2.1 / 1.14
